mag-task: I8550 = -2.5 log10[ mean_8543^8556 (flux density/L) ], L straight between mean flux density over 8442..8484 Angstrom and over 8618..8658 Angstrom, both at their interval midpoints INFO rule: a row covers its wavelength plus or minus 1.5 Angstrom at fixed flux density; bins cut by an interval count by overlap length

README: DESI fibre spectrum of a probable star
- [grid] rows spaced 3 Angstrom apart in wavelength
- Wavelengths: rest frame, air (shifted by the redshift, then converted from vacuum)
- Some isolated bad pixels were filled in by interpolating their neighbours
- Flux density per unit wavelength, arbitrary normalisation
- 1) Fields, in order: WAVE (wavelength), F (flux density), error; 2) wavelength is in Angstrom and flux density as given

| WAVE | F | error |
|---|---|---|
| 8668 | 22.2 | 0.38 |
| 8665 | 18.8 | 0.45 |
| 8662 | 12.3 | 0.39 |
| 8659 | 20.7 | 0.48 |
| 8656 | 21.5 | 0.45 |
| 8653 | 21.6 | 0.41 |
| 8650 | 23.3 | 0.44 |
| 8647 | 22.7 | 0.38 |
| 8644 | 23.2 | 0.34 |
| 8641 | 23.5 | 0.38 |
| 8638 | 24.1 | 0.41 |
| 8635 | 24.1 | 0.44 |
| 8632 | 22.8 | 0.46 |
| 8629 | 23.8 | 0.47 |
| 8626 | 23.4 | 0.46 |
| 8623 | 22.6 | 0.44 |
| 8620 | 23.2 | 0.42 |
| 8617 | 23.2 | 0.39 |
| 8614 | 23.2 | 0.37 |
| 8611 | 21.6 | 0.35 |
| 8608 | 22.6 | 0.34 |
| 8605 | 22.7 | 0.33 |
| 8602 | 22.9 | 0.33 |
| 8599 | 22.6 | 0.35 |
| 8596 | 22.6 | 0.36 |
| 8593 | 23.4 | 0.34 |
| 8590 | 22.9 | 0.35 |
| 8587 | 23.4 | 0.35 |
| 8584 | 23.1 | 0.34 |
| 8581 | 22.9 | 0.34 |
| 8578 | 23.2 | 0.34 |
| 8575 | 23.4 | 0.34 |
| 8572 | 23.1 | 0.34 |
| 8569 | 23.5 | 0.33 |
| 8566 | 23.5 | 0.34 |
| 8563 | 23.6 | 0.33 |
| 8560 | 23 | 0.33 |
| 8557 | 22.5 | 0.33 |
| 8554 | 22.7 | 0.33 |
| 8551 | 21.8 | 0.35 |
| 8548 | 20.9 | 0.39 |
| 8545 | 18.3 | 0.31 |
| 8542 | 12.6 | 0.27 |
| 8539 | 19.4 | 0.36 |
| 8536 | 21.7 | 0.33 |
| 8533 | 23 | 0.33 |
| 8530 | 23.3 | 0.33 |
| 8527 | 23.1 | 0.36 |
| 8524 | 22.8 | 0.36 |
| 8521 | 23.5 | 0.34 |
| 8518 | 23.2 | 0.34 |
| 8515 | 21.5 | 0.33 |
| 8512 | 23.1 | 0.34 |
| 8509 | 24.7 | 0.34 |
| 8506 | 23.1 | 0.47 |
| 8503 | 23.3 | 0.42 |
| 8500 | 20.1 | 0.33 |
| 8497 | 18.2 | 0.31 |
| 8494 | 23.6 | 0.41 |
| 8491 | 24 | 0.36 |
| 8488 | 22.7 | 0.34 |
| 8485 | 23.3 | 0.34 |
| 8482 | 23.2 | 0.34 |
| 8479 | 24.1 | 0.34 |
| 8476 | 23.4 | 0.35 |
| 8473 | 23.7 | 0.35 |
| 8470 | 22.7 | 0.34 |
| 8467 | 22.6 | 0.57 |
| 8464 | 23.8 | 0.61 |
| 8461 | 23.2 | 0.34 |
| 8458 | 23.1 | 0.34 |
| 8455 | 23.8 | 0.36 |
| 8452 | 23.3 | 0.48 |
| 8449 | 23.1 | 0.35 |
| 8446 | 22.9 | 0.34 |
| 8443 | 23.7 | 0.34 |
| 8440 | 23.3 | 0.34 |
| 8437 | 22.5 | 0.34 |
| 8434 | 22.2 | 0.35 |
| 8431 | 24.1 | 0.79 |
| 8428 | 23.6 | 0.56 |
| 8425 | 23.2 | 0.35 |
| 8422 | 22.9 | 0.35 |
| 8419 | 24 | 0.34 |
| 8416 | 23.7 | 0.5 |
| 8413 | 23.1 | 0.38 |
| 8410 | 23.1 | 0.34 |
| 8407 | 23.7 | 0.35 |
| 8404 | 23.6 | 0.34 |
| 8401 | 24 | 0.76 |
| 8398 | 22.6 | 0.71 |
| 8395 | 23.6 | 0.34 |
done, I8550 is 0.125 mag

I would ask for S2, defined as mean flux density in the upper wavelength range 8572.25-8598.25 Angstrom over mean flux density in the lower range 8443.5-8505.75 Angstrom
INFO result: 1.01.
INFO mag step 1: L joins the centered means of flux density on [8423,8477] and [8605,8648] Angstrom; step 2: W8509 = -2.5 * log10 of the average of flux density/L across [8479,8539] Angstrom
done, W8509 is 0.026 mag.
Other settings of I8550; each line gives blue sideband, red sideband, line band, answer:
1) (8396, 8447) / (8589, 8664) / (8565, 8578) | -0.03 mag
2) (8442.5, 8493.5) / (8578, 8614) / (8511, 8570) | 0.06 mag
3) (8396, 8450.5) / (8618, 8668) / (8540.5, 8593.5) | 0.02 mag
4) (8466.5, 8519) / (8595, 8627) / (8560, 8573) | -0.03 mag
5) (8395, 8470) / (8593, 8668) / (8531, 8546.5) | 0.19 mag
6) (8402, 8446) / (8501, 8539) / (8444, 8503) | 0.01 mag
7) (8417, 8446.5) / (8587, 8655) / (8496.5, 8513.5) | 0.04 mag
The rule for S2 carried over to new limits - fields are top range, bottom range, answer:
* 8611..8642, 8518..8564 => 1.08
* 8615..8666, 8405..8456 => 0.95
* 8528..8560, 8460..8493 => 0.89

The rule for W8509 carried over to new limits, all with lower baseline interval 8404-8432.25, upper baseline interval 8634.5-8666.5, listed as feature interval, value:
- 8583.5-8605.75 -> -0.053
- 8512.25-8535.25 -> -0.018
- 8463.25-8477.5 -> -0.009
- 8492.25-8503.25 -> 0.080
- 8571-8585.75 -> -0.054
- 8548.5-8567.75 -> -0.027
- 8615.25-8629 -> -0.076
